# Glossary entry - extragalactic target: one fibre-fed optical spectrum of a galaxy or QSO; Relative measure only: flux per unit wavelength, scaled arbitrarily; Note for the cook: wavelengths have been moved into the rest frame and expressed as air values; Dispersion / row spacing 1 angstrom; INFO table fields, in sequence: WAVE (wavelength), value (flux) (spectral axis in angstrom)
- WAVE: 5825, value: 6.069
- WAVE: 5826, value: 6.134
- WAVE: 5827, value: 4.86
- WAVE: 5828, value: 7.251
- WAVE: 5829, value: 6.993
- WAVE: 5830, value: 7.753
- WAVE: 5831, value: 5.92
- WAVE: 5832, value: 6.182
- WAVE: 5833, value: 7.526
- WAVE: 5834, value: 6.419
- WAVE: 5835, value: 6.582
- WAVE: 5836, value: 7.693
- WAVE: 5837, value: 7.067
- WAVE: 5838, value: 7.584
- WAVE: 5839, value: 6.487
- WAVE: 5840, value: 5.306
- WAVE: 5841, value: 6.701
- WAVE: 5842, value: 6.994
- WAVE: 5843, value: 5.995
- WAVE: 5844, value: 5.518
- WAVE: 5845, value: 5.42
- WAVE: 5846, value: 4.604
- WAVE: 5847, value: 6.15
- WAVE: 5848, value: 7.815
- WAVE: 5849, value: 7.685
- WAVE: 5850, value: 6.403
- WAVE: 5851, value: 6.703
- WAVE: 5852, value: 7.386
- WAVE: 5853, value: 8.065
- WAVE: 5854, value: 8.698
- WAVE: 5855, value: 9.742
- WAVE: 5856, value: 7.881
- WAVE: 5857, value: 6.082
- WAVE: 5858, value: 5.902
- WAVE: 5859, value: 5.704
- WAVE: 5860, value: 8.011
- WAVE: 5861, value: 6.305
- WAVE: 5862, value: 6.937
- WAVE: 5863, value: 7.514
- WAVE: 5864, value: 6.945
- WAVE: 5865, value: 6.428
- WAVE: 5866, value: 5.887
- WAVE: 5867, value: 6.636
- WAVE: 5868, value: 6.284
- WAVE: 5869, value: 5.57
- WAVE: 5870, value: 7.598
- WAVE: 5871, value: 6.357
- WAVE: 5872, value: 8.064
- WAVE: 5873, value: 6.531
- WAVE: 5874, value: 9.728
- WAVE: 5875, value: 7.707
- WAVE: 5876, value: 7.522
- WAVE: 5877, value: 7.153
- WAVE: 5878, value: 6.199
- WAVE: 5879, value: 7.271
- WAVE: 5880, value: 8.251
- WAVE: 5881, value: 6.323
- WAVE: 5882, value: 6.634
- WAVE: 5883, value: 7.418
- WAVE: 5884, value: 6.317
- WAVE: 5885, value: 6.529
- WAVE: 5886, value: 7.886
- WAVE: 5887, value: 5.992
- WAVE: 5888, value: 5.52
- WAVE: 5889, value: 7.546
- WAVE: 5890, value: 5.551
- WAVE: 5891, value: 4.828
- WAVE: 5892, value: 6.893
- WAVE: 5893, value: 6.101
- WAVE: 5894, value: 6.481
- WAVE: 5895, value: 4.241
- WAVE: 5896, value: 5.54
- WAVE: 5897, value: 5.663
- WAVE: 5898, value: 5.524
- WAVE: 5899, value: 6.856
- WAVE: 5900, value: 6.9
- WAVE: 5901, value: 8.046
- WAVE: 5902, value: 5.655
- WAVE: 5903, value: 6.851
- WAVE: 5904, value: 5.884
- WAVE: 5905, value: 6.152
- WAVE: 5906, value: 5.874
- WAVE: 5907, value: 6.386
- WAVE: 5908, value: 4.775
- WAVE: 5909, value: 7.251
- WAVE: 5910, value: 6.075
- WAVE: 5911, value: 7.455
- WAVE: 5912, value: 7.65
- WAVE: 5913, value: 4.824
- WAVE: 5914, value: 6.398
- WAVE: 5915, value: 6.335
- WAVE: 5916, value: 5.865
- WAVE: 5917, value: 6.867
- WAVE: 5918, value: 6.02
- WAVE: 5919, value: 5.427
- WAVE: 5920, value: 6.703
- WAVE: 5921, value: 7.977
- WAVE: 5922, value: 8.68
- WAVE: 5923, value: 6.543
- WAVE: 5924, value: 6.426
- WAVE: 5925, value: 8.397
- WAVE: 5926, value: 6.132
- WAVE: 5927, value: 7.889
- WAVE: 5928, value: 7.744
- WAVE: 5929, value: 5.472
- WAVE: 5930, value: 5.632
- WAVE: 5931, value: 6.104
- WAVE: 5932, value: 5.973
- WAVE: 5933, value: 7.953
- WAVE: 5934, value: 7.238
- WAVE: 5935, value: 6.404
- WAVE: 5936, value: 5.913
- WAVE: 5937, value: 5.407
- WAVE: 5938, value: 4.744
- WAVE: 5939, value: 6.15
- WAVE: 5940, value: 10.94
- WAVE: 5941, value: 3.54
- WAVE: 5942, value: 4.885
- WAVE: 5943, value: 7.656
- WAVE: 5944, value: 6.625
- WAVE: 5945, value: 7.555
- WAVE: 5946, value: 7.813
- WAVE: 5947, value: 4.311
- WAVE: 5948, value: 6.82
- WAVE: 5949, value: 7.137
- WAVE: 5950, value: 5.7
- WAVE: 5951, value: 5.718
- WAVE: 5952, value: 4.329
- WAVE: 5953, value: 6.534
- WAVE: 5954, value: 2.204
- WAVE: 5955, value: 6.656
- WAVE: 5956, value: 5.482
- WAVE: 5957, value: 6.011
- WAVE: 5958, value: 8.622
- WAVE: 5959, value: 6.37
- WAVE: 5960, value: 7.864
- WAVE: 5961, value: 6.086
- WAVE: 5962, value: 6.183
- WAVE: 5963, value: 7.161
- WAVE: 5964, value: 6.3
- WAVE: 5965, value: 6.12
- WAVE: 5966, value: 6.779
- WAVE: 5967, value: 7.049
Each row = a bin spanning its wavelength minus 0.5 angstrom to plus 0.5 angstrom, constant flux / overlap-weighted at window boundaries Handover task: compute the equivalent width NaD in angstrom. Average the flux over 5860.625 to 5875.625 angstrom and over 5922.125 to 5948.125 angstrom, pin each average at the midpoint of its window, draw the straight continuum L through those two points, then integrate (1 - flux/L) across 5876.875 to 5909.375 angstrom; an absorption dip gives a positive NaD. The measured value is 2.2 angstrom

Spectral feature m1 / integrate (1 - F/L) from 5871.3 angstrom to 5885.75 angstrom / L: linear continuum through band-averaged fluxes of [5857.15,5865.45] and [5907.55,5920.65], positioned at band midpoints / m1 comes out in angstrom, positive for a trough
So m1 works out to -1.52 angstrom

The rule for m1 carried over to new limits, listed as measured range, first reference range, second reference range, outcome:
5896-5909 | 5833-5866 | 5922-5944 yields 0.87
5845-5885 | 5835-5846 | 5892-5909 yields -4.64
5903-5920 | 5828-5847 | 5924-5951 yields 0.74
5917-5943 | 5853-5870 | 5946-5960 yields -1.54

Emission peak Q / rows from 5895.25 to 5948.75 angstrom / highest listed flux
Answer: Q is 10.94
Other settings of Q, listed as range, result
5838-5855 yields 9.742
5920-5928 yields 8.68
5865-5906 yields 9.728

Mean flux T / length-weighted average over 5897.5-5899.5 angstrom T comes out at 6.19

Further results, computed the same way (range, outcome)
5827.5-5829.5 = 7.12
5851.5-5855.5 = 8.47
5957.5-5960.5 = 7.62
